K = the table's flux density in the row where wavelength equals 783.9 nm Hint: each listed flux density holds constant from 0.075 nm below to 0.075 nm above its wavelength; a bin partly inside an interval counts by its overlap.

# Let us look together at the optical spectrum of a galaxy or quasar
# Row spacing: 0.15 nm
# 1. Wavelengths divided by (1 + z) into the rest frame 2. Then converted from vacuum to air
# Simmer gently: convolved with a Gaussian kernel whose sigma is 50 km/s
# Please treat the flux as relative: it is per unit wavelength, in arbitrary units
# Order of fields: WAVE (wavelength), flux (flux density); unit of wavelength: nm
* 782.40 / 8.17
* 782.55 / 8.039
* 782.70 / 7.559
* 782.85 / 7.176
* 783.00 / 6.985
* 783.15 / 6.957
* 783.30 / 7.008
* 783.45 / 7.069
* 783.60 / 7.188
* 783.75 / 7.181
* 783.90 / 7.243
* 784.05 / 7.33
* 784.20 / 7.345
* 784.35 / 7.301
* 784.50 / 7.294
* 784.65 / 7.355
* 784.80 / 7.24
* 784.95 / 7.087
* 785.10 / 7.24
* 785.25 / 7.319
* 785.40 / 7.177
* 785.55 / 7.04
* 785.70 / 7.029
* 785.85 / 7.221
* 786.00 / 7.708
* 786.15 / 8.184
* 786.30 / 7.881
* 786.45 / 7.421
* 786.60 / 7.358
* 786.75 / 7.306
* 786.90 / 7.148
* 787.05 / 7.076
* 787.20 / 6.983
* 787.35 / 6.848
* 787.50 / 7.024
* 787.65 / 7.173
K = 7.243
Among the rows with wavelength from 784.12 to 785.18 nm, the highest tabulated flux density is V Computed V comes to 7.355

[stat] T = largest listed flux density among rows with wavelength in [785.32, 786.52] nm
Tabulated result 8.184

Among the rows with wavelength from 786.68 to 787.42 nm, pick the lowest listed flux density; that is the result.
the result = 6.848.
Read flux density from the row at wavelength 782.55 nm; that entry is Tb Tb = 8.039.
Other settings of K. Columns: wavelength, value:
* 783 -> 6.985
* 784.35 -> 7.301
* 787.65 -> 7.173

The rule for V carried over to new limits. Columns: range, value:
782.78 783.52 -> 7.176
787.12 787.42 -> 6.983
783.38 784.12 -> 7.33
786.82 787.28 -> 7.148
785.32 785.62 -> 7.177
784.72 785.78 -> 7.319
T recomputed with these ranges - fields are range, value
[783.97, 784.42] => 7.345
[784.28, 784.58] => 7.301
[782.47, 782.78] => 8.039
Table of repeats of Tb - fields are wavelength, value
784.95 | 7.087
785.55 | 7.04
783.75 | 7.181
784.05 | 7.33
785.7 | 7.029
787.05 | 7.076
